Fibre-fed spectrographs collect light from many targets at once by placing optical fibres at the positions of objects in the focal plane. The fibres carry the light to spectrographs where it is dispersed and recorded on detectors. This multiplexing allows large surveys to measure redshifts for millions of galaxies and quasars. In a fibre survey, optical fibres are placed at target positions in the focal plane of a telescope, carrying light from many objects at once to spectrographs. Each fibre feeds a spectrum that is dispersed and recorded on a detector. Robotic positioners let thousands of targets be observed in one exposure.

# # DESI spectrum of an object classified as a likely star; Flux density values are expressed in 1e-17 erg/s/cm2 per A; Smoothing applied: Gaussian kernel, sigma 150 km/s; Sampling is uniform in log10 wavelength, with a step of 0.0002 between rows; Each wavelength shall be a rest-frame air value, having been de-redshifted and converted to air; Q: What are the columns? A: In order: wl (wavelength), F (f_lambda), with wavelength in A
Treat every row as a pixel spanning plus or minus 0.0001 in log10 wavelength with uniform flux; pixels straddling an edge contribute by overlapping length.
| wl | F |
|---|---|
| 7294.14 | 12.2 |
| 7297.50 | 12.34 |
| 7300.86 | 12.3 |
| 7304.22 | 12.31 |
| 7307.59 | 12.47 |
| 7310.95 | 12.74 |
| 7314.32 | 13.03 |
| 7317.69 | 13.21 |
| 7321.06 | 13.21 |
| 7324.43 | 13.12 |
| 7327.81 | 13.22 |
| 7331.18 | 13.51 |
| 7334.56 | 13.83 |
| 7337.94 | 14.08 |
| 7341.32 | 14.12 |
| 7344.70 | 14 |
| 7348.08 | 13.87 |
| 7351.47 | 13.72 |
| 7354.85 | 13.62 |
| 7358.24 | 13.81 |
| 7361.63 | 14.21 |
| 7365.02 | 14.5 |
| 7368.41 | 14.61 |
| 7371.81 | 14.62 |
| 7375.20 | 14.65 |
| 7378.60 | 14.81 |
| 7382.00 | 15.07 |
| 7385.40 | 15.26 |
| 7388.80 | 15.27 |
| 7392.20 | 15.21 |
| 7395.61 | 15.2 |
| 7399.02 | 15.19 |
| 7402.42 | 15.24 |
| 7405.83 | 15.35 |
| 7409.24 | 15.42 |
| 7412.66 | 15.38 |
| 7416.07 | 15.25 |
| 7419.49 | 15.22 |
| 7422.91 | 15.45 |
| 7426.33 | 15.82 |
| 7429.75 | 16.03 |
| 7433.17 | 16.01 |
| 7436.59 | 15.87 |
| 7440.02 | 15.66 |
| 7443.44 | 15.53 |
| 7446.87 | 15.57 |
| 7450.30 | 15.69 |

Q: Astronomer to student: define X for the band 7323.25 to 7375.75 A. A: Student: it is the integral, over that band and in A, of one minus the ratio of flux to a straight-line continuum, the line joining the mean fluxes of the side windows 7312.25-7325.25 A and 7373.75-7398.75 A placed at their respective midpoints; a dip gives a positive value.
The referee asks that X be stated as 0.2 A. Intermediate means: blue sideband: 13.1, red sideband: 15.1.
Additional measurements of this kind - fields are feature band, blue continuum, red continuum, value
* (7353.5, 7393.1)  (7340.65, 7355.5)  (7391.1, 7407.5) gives -0.23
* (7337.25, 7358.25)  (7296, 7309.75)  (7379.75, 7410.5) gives -0.19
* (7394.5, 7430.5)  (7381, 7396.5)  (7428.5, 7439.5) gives 0.44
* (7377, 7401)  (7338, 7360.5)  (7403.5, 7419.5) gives -0.56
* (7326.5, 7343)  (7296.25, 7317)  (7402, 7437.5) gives -0.56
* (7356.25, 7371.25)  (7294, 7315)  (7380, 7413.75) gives -0.04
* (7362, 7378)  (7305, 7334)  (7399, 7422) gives -0.30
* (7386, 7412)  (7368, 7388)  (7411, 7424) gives -0.29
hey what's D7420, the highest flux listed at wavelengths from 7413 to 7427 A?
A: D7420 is 15.82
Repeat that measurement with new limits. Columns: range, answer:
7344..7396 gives 15.27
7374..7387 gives 15.26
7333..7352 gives 14.12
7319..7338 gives 14.08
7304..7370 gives 14.61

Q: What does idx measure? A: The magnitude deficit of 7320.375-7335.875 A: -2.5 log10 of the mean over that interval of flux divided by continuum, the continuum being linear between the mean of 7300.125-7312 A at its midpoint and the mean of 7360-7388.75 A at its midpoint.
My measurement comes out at -0.01 mag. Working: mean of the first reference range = 12.5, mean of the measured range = 13.4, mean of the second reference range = 14.8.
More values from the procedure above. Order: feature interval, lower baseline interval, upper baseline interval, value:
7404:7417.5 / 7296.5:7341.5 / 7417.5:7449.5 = -0.013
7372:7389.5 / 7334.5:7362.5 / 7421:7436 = -0.021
